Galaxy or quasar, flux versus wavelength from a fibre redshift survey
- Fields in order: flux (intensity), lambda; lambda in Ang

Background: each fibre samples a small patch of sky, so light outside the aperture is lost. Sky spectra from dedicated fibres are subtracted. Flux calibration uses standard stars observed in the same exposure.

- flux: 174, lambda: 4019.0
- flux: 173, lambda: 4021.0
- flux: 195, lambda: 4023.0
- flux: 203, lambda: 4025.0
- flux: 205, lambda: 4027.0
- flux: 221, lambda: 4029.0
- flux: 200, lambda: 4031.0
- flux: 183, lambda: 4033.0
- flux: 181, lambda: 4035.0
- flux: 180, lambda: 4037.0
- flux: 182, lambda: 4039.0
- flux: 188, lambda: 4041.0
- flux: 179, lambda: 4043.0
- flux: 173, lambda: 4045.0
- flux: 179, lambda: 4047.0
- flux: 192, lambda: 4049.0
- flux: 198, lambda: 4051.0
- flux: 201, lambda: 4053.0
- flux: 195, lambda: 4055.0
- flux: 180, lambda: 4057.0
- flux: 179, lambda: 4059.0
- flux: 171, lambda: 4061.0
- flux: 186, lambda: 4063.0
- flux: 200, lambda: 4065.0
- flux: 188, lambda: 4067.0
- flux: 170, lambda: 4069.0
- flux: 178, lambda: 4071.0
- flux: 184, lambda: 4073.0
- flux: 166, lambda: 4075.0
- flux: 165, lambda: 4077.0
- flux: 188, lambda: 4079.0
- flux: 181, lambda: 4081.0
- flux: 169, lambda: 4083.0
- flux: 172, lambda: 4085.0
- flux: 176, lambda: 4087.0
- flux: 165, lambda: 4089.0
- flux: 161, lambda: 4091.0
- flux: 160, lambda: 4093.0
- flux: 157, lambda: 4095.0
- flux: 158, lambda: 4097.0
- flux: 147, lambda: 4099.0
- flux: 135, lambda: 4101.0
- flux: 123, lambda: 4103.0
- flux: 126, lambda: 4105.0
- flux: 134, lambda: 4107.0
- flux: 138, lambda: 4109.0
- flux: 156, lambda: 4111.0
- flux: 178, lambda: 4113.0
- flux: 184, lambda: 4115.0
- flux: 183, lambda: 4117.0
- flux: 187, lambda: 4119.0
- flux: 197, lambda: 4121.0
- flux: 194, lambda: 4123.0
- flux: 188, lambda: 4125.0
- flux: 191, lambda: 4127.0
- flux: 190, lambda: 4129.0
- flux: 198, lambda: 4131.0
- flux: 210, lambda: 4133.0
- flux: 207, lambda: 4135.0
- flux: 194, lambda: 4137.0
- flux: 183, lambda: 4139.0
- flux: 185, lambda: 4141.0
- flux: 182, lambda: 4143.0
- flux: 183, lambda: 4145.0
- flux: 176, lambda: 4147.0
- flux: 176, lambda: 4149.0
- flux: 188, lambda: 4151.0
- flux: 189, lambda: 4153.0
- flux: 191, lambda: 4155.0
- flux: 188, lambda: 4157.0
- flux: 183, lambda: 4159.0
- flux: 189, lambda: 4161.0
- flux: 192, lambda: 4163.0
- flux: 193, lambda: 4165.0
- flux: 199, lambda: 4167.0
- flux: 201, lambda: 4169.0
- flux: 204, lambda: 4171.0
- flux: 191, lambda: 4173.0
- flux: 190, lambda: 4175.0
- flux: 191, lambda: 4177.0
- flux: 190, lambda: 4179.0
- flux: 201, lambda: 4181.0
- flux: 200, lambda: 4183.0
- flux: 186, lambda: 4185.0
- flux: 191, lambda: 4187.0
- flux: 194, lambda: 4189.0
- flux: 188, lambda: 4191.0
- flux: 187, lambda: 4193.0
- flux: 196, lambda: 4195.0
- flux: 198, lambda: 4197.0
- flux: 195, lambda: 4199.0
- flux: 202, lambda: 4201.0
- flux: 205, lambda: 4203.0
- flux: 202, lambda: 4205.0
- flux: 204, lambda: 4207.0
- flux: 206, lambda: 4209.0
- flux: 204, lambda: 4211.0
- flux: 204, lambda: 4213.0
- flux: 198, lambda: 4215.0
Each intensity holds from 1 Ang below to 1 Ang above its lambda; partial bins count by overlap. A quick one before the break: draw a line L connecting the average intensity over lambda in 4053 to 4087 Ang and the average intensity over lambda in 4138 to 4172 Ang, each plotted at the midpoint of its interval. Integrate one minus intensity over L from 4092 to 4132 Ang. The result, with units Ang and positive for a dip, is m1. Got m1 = 3.92 Ang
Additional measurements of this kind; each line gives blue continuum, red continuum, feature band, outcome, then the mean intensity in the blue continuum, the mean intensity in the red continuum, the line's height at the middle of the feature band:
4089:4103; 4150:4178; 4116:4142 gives -3.28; 152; 192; 171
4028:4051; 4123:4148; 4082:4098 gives 2.07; 188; 191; 189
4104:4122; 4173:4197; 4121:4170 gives -3.74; 165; 192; 177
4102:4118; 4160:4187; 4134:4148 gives -1.16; 153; 194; 173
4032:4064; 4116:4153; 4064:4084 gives 0.74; 184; 190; 186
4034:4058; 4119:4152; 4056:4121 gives 7.00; 186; 190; 188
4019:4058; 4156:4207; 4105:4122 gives 2.22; 189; 194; 192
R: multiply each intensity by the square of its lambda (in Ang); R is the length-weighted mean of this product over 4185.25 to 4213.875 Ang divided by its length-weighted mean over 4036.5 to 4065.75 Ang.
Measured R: 1.15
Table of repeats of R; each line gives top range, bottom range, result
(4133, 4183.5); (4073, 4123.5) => 1.20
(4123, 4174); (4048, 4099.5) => 1.12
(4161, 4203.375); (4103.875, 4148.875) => 1.11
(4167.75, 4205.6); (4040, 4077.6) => 1.14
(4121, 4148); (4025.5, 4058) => 1.05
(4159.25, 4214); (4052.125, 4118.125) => 1.23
